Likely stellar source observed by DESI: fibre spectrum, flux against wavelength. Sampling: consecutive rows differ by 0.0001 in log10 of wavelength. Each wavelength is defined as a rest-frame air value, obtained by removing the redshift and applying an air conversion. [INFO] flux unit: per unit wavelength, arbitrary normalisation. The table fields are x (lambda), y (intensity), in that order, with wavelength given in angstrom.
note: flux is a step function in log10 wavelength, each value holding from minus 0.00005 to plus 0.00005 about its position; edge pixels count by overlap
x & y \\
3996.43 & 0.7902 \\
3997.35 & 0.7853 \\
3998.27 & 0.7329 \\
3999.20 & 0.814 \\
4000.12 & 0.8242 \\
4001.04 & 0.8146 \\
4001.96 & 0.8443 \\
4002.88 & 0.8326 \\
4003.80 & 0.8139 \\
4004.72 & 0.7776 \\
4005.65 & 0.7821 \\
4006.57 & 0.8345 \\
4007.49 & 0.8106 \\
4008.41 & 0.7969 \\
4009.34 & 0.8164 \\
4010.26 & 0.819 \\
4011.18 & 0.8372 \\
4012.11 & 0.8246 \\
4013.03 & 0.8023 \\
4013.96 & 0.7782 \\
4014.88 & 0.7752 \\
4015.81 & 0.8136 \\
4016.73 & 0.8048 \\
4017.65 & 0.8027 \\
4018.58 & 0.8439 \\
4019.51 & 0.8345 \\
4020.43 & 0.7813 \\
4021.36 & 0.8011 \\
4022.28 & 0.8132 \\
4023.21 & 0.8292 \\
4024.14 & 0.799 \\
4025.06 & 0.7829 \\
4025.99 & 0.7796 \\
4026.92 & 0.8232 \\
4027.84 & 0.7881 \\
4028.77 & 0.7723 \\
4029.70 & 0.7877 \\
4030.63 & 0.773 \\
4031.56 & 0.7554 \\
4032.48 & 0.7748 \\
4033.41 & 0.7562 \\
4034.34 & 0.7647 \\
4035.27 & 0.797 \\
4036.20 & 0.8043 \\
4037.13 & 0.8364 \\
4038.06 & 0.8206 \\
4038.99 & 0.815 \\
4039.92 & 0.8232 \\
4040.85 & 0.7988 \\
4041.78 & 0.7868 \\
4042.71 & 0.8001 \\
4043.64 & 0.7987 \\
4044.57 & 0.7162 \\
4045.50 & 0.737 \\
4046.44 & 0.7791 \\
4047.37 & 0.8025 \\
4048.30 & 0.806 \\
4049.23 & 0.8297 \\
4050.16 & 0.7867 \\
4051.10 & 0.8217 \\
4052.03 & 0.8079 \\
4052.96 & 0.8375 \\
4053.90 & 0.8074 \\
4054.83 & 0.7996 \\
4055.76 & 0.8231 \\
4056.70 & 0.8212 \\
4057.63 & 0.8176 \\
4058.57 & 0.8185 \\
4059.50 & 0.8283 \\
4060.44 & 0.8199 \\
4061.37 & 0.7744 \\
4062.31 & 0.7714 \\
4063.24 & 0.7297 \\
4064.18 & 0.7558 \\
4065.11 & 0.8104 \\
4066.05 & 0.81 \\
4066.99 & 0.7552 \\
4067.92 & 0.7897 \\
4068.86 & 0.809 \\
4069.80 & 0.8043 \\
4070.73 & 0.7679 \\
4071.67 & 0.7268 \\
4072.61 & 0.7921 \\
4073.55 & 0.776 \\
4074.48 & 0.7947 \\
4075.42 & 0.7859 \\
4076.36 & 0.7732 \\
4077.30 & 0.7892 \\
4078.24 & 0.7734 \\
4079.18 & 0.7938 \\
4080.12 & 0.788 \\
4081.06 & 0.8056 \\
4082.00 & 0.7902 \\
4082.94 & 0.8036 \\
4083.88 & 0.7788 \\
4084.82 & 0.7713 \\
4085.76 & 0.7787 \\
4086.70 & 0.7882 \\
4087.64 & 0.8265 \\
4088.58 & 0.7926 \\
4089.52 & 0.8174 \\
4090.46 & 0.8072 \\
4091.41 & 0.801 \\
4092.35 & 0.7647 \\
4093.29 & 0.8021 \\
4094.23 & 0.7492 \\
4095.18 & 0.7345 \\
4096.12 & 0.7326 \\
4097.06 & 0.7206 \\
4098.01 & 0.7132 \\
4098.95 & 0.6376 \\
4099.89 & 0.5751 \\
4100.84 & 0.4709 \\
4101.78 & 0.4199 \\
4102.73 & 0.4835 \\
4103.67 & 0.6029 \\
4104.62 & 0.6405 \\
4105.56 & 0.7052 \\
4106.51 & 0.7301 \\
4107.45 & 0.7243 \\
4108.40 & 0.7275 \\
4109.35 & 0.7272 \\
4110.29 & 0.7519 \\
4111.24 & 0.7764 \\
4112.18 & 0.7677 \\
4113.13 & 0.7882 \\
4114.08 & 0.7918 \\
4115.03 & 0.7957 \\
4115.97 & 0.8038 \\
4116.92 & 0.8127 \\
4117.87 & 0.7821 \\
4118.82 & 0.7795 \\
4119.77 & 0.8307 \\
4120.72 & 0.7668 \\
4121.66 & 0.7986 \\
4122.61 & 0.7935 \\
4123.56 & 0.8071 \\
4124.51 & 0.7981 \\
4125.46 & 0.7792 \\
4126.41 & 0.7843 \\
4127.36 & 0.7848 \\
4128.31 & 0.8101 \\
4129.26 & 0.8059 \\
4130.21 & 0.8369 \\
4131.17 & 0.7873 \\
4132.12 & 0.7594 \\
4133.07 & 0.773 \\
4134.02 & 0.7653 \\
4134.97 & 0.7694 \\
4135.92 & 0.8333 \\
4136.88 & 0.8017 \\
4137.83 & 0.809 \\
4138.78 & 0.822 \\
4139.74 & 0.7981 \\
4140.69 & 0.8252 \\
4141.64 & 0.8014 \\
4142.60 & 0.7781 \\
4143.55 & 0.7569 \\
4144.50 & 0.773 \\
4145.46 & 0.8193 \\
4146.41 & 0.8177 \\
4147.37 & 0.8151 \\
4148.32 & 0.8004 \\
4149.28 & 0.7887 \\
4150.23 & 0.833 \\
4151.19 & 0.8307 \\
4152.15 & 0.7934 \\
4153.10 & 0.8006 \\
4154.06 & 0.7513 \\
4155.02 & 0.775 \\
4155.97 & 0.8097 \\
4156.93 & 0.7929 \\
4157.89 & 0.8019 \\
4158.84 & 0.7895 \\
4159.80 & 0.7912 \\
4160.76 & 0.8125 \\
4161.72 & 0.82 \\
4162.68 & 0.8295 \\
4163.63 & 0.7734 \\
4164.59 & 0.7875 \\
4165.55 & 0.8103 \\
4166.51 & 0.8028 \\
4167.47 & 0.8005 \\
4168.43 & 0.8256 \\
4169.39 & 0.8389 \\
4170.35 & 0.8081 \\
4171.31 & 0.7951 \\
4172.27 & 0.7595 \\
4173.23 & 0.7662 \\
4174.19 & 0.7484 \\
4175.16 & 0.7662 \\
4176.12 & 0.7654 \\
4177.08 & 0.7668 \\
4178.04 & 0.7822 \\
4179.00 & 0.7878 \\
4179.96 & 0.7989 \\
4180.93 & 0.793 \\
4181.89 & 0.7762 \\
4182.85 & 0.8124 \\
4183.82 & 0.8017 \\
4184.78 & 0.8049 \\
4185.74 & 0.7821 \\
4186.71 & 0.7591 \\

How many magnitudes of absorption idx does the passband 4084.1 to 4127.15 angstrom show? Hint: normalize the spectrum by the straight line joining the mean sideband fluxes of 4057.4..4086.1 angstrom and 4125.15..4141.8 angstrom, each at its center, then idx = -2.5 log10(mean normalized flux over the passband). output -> 0.07 mag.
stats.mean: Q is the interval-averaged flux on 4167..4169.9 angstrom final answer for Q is 0.822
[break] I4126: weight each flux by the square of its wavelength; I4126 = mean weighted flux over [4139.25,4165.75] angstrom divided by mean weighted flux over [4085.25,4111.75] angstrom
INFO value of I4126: 1.16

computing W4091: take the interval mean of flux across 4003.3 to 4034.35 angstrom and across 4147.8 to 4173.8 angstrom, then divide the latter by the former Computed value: 1.0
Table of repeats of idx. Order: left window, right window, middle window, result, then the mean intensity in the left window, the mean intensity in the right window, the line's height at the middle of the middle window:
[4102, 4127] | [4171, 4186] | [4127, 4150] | -0.051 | 0.749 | 0.782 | 0.761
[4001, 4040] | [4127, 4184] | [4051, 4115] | 0.060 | 0.803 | 0.795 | 0.799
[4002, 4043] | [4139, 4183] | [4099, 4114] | 0.202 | 0.802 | 0.795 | 0.798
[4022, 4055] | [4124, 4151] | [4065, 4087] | 0.015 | 0.795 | 0.798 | 0.796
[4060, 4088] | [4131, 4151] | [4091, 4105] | 0.200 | 0.784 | 0.797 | 0.789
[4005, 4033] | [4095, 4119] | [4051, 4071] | -0.066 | 0.801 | 0.699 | 0.752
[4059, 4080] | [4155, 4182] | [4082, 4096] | -0.001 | 0.783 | 0.793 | 0.785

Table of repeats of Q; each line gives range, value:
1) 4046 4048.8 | 0.798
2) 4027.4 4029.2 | 0.779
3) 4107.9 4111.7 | 0.745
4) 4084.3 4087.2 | 0.781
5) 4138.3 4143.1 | 0.805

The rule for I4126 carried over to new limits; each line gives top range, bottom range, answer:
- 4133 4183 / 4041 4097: 1.05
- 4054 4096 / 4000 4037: 1.01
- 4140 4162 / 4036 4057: 1.05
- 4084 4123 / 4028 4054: 0.96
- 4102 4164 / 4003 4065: 1.02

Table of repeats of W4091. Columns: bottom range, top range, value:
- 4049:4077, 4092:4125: 0.91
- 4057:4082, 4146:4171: 1.02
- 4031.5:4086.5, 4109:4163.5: 1.00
